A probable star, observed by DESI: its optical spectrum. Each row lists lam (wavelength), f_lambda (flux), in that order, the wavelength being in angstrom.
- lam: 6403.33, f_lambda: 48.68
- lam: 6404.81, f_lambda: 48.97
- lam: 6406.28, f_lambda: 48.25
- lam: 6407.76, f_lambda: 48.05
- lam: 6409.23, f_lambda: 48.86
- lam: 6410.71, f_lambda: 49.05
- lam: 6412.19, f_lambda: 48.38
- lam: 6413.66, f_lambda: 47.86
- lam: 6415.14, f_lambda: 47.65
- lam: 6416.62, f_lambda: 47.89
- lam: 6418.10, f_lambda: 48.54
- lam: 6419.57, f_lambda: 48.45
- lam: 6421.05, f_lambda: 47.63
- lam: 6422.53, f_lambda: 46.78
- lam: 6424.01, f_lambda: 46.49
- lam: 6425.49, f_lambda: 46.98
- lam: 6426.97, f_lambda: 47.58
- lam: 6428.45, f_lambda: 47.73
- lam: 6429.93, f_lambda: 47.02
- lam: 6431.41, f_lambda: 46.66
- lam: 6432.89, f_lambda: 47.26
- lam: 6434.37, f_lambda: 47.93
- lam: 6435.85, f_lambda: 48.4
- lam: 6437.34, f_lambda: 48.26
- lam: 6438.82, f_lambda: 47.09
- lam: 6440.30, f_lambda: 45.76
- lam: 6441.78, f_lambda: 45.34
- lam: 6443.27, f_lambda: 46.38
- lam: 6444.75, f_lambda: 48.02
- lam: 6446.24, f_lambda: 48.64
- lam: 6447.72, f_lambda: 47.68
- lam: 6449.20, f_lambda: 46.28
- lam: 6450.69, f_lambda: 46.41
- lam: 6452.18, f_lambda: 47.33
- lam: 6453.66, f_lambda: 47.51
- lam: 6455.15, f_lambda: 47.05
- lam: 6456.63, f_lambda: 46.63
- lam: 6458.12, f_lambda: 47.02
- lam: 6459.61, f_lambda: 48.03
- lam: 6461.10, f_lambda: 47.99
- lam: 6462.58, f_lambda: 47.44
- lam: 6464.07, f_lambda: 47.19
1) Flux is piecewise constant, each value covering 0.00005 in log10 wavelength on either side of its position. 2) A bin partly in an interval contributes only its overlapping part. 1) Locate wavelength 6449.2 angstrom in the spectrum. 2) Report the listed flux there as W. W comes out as 46.28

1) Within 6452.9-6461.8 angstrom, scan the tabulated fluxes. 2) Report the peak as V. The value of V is 48.03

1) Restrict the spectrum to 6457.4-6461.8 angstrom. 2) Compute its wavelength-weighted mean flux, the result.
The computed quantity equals 47.6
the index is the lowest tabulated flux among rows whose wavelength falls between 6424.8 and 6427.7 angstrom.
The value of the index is 46.98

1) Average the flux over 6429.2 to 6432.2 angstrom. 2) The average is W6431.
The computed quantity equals 46.9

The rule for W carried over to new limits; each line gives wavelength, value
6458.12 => 47.02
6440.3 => 45.76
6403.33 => 48.68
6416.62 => 47.89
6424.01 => 46.49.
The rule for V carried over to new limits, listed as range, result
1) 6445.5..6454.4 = 48.64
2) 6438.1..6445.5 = 48.02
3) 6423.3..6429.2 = 47.73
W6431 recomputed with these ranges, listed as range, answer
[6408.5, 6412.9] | 48.7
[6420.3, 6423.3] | 47.1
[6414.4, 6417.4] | 47.7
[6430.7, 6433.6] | 47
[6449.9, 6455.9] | 47.1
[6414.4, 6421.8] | 48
